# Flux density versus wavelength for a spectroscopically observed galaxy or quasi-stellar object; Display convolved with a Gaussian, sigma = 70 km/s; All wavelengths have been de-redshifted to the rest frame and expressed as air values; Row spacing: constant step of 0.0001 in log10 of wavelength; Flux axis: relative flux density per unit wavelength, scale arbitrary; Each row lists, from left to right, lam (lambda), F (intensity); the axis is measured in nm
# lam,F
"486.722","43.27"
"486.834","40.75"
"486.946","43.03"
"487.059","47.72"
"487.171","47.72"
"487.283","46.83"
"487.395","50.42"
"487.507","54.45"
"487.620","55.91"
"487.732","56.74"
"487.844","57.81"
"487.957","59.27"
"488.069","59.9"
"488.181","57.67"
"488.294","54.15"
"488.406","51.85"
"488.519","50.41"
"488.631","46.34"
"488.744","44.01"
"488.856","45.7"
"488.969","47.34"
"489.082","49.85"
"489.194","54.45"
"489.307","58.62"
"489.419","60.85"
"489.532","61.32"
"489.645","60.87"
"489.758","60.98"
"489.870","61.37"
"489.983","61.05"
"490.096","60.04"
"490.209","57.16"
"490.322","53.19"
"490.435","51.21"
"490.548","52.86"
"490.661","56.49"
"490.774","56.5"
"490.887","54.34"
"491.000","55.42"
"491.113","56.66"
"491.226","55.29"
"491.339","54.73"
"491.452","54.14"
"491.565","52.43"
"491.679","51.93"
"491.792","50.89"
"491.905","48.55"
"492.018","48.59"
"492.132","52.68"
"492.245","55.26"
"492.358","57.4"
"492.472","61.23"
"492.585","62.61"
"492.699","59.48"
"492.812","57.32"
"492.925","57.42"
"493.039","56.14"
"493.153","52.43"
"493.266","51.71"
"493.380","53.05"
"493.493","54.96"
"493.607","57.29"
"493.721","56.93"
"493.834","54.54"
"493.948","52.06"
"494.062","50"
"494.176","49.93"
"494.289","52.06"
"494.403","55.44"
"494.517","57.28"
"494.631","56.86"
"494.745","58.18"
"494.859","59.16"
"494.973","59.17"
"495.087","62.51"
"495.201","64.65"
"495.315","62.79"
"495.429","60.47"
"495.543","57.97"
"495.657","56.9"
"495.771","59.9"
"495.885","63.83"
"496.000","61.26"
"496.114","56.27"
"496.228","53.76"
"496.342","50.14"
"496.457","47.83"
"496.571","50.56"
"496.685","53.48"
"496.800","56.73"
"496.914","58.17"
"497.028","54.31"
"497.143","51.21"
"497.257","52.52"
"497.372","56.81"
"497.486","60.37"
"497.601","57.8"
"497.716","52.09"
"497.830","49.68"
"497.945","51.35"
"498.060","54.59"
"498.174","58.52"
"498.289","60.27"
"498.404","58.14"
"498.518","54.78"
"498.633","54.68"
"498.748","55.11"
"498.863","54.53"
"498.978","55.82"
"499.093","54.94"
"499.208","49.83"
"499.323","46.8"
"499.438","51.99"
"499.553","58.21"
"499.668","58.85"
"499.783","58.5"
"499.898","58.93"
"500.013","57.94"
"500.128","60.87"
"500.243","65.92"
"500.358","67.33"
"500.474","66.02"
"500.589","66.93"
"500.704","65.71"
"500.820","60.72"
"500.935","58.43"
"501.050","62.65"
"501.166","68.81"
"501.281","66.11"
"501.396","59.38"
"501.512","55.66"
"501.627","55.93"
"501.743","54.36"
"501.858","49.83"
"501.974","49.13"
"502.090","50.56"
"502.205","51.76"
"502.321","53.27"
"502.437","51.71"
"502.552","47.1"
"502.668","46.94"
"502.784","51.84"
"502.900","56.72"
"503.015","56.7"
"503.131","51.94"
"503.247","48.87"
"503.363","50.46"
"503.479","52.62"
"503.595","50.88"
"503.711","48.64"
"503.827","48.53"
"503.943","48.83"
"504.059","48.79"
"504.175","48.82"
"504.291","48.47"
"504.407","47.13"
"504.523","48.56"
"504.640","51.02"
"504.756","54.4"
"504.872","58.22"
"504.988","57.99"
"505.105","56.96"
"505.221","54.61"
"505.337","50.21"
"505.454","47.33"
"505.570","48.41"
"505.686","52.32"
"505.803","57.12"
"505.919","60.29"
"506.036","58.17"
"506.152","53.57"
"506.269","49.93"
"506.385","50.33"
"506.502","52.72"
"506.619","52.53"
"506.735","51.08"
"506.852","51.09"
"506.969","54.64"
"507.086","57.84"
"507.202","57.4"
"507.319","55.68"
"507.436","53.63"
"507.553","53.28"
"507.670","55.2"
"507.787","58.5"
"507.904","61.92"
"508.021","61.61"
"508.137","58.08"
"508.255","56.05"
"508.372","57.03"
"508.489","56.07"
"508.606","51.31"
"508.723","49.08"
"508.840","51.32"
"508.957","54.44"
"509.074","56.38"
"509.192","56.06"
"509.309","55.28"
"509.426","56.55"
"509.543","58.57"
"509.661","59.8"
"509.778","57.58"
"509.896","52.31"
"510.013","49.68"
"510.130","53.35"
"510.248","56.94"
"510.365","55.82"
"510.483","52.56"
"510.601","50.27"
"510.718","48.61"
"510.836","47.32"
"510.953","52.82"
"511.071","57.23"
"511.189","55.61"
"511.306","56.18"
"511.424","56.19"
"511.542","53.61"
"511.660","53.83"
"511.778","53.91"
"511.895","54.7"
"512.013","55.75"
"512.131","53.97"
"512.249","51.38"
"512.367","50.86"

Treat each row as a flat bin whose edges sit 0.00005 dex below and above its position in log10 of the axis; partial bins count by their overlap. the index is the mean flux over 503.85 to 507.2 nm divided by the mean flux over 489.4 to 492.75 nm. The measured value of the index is 0.94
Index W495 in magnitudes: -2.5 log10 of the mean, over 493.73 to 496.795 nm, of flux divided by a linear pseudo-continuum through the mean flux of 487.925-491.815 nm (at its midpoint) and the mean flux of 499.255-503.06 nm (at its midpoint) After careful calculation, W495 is -0.01 mag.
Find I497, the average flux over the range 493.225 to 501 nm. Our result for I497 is 56.7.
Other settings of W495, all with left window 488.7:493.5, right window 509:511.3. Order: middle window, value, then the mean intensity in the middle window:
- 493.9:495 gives 0.002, 54.9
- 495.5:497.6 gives -0.016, 55.7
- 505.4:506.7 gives 0.032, 53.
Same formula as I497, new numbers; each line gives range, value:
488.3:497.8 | 55.4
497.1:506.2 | 54.9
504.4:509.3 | 54.4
